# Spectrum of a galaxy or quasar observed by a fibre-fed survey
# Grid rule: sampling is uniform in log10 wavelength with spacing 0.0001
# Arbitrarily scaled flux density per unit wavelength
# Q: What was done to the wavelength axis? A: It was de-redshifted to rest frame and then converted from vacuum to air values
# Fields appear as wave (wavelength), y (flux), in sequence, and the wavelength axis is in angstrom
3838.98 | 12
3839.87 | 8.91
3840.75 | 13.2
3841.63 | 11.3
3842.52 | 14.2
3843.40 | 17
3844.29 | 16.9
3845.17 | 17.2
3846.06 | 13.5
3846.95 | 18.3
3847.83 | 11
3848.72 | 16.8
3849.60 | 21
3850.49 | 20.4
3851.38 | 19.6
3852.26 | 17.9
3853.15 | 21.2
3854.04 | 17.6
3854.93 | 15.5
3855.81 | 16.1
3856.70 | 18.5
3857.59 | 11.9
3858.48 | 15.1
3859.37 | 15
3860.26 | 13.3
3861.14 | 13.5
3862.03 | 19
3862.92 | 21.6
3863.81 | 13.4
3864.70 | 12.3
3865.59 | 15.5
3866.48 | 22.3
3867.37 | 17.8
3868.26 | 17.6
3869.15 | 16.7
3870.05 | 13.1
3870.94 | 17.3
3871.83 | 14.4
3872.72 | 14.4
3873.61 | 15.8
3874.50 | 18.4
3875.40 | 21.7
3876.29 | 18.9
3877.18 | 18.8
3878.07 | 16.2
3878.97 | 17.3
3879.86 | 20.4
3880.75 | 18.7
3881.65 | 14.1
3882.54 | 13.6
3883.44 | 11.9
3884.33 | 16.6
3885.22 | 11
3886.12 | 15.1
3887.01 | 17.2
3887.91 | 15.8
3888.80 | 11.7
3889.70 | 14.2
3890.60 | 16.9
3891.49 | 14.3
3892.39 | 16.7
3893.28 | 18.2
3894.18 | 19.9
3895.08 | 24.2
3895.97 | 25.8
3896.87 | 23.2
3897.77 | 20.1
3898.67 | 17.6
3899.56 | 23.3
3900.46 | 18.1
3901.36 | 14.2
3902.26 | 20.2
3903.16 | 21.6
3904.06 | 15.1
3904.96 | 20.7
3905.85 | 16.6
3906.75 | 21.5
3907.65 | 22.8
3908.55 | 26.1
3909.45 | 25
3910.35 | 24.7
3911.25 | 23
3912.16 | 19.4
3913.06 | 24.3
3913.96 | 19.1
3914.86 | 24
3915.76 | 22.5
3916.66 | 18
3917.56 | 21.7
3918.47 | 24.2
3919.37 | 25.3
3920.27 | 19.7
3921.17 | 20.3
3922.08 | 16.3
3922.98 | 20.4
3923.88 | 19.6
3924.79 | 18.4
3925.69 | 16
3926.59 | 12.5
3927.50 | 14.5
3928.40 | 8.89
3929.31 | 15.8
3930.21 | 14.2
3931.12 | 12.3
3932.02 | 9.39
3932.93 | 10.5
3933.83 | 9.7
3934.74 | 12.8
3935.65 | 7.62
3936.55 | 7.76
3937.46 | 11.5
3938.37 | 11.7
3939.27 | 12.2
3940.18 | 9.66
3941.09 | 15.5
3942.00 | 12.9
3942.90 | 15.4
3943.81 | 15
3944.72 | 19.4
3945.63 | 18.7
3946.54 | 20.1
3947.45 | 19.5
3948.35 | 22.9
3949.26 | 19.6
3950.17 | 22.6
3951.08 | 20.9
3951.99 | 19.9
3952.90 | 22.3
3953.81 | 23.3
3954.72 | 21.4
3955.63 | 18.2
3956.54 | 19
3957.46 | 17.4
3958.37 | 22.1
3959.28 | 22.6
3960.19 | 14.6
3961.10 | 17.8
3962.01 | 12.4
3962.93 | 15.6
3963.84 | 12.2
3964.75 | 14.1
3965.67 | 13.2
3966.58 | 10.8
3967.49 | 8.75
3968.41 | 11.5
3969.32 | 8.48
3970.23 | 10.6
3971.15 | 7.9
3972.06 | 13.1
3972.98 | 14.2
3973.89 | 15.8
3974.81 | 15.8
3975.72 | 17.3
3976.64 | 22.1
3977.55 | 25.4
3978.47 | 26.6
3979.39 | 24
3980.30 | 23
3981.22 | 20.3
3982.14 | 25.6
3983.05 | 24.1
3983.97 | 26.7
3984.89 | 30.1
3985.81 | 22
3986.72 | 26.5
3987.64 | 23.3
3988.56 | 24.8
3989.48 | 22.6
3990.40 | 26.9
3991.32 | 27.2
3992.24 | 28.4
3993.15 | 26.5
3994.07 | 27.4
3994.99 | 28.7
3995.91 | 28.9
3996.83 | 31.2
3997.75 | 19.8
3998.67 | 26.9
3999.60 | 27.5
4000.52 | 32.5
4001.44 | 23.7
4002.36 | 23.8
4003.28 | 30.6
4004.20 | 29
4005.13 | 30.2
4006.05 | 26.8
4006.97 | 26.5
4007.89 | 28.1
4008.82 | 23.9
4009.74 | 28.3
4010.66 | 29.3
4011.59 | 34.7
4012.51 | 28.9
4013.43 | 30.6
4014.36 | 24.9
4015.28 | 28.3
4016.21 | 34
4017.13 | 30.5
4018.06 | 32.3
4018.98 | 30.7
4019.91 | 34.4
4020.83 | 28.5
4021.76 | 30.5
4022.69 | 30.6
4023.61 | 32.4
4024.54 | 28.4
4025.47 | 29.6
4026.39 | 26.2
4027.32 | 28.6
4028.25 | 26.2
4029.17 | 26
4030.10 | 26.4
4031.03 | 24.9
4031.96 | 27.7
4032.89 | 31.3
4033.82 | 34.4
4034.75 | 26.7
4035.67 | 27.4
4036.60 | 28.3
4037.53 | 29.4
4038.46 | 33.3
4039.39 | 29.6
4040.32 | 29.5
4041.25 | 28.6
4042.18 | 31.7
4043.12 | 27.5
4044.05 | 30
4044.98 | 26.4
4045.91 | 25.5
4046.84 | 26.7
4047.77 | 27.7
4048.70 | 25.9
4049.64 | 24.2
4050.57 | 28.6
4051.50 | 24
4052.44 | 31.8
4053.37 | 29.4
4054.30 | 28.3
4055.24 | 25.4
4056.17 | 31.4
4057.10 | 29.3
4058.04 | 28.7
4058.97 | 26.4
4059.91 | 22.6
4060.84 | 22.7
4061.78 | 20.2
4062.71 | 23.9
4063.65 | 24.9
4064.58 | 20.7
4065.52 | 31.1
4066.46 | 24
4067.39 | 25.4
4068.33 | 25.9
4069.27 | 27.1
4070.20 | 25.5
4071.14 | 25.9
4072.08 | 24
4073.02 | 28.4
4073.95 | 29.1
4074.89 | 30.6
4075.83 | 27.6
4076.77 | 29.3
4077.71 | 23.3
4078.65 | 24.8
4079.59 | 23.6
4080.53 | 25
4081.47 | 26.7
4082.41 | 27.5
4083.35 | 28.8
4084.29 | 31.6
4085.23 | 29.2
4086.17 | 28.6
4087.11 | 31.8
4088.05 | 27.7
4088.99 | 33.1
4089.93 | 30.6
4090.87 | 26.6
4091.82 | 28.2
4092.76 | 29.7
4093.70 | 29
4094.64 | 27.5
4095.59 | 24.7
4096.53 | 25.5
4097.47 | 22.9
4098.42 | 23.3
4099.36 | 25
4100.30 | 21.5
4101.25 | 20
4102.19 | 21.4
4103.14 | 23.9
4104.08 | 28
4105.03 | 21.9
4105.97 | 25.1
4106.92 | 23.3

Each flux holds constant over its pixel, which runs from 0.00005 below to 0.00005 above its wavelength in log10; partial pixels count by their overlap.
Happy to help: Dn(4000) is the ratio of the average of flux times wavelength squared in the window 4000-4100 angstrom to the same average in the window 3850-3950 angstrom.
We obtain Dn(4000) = 1.7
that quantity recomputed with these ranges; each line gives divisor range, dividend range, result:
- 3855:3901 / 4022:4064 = 1.78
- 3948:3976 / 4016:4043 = 1.88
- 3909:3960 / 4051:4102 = 1.62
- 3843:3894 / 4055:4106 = 1.78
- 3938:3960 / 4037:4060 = 1.61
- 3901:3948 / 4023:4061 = 1.73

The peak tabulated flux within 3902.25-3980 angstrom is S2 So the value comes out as 26.6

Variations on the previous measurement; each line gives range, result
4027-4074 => 34.4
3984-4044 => 34.7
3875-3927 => 26.1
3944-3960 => 23.3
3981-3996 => 30.1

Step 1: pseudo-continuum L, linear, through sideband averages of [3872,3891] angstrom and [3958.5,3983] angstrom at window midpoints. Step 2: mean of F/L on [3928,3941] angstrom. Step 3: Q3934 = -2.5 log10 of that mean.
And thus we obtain 0.42 mag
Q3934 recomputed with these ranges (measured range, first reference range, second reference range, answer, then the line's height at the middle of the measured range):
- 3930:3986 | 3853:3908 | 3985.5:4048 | 0.371 mag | 23.5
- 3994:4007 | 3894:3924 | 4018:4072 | -0.083 mag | 25.6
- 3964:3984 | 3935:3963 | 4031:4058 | 0.192 mag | 20.1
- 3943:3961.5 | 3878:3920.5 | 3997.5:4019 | 0.196 mag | 23.7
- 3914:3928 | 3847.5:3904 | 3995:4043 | 0.070 mag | 20.9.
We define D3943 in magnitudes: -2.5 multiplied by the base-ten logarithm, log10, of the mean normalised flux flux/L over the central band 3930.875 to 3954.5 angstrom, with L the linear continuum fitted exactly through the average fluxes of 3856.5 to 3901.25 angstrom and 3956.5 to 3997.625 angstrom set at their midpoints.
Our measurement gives 0.22 mag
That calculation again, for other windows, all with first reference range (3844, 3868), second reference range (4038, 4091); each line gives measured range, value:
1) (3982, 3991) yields -0.09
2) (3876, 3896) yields 0.10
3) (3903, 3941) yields 0.16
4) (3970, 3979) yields 0.31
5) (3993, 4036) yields -0.16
